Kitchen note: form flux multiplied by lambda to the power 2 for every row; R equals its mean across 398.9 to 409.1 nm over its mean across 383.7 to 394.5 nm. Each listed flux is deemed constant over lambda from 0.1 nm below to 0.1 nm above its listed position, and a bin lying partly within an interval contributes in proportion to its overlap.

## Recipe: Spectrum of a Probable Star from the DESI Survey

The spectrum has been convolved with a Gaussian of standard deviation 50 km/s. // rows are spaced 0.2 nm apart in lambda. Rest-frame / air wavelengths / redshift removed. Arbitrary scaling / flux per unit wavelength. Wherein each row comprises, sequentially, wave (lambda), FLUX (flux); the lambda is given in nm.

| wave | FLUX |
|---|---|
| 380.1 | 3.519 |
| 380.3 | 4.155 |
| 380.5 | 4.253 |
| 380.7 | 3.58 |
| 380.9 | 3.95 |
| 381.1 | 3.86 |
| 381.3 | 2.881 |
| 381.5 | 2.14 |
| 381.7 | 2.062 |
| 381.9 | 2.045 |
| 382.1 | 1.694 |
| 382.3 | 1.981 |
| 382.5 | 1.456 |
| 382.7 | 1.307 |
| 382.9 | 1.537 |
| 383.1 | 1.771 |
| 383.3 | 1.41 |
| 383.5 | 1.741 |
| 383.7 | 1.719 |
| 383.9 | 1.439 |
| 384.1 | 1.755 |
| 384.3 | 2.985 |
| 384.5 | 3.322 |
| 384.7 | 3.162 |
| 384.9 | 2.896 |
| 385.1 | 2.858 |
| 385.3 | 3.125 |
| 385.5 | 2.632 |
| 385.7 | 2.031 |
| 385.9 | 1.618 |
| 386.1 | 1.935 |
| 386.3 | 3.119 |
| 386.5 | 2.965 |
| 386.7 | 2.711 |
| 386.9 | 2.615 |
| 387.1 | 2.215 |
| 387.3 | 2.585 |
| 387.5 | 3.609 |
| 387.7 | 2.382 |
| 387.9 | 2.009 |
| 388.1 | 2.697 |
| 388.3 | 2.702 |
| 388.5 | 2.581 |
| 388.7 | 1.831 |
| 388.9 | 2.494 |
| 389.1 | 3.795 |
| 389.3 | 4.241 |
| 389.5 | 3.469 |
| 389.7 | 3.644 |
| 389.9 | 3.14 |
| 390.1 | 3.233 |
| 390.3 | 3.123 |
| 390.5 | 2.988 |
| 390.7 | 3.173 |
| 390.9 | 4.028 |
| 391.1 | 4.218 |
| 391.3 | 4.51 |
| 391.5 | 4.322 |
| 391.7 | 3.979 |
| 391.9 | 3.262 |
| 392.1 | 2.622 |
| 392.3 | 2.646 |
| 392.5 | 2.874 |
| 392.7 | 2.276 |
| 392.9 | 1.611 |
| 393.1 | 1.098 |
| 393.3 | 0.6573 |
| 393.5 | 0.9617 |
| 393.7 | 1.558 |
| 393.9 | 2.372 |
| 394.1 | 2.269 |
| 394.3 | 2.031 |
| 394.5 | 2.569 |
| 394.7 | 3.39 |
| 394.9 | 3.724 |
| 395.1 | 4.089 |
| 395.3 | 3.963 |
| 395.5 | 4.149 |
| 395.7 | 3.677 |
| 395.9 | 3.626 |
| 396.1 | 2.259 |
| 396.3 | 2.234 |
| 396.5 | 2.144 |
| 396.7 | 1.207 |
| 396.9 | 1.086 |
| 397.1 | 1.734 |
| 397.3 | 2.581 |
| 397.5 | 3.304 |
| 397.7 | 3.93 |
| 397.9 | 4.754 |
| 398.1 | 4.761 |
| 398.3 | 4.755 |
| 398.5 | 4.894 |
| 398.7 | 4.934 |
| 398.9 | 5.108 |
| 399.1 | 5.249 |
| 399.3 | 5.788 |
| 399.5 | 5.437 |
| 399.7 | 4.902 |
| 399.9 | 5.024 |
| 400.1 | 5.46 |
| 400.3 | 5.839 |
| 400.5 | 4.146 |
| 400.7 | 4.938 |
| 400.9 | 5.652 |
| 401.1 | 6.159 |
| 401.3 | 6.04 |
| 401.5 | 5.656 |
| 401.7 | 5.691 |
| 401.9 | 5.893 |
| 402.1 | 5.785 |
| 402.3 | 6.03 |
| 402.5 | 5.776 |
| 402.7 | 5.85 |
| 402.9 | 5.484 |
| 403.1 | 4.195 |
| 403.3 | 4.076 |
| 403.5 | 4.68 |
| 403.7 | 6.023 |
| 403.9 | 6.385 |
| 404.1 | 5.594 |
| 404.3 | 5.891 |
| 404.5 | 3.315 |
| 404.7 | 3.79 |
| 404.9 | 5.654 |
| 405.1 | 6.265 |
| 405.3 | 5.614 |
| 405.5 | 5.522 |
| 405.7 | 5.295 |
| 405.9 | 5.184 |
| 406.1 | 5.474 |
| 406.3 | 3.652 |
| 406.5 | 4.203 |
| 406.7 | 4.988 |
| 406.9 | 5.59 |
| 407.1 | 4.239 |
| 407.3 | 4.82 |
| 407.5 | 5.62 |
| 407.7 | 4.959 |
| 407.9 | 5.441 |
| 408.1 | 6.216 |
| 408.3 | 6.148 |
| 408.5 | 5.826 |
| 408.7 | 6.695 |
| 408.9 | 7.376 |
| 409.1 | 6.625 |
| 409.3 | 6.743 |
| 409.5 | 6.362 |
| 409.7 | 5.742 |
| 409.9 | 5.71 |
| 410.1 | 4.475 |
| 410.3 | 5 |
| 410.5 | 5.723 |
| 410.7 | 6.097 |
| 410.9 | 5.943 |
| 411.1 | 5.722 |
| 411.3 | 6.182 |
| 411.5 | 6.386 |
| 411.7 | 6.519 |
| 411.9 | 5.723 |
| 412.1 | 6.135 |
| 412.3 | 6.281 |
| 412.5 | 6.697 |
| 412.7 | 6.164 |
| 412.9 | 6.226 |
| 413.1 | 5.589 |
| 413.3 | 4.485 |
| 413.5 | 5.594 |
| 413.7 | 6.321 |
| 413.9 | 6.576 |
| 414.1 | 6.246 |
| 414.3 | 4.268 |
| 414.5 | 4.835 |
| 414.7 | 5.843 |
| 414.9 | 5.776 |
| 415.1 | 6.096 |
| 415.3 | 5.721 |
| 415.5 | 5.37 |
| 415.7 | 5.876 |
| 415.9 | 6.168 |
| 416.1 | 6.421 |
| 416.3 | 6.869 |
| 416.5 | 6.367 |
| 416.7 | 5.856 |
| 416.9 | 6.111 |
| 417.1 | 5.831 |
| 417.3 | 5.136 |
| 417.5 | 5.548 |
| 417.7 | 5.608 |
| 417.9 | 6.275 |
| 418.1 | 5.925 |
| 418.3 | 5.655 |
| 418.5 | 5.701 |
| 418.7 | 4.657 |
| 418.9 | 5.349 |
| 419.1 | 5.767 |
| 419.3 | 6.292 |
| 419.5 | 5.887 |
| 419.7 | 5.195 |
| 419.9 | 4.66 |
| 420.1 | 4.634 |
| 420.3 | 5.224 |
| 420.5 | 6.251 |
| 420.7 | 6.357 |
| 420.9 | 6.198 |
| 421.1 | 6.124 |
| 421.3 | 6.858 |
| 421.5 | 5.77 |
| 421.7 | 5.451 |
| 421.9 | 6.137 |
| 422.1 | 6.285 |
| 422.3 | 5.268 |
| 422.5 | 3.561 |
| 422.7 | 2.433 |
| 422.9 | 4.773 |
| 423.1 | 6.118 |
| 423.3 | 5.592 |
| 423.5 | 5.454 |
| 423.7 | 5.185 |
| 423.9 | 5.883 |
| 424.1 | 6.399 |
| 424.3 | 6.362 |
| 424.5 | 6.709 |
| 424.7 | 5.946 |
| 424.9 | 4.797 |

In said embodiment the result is 2.15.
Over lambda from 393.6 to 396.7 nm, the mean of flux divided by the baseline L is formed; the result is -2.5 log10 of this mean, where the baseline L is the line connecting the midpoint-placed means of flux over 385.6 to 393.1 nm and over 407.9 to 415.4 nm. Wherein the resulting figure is 0.276 mag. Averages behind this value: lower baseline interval 2.93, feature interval 2.88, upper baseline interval 5.94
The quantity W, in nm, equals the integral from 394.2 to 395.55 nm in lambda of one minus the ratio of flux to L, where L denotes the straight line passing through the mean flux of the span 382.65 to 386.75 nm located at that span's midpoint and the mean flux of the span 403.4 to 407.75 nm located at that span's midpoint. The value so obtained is 0.109 nm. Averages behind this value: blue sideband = 2.29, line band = 3.39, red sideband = 5.13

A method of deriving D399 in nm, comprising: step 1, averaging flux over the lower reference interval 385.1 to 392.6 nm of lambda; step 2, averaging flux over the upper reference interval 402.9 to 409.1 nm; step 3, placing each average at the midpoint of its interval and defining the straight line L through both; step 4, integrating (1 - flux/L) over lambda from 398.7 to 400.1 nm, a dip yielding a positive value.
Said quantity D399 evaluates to -0.26 nm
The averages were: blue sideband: 3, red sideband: 5.32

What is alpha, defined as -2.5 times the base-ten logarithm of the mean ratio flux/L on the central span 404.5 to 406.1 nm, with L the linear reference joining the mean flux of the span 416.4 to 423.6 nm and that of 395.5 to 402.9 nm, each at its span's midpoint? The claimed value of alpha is -0.08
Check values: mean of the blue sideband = 4.52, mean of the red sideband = 5.56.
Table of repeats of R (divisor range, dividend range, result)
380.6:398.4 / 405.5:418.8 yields 2.34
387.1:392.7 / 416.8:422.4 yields 2.10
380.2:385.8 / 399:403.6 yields 2.37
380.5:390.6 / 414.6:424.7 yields 2.60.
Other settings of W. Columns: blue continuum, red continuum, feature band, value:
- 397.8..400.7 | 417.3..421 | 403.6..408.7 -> -0.04 nm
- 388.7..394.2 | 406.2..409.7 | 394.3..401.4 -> -0.12 nm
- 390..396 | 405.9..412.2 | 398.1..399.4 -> -0.38 nm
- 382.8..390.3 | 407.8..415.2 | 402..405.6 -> -0.31 nm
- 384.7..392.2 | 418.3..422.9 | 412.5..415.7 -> -0.49 nm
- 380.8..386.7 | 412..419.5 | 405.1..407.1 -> -0.13 nm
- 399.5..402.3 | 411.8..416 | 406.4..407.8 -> 0.18 nm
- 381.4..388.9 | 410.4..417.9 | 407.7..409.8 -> -0.41 nm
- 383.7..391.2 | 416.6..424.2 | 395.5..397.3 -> 0.60 nm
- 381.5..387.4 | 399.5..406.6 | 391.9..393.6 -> 0.78 nm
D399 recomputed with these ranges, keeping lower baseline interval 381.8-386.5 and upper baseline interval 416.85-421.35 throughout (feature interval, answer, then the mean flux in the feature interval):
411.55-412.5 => -0.24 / 6.23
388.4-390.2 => -0.31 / 3.16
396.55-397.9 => 0.39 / 2.48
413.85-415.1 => -0.09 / 5.59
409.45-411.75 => -0.46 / 5.79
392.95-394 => 0.60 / 1.34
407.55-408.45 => -0.22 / 5.69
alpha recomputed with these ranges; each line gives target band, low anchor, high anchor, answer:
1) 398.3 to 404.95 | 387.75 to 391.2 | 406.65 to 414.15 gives -0.129 mag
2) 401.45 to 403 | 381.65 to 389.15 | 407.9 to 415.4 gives -0.237 mag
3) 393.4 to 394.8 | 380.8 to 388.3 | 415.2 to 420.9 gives 0.477 mag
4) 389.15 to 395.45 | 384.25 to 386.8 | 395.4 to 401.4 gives 0.159 mag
